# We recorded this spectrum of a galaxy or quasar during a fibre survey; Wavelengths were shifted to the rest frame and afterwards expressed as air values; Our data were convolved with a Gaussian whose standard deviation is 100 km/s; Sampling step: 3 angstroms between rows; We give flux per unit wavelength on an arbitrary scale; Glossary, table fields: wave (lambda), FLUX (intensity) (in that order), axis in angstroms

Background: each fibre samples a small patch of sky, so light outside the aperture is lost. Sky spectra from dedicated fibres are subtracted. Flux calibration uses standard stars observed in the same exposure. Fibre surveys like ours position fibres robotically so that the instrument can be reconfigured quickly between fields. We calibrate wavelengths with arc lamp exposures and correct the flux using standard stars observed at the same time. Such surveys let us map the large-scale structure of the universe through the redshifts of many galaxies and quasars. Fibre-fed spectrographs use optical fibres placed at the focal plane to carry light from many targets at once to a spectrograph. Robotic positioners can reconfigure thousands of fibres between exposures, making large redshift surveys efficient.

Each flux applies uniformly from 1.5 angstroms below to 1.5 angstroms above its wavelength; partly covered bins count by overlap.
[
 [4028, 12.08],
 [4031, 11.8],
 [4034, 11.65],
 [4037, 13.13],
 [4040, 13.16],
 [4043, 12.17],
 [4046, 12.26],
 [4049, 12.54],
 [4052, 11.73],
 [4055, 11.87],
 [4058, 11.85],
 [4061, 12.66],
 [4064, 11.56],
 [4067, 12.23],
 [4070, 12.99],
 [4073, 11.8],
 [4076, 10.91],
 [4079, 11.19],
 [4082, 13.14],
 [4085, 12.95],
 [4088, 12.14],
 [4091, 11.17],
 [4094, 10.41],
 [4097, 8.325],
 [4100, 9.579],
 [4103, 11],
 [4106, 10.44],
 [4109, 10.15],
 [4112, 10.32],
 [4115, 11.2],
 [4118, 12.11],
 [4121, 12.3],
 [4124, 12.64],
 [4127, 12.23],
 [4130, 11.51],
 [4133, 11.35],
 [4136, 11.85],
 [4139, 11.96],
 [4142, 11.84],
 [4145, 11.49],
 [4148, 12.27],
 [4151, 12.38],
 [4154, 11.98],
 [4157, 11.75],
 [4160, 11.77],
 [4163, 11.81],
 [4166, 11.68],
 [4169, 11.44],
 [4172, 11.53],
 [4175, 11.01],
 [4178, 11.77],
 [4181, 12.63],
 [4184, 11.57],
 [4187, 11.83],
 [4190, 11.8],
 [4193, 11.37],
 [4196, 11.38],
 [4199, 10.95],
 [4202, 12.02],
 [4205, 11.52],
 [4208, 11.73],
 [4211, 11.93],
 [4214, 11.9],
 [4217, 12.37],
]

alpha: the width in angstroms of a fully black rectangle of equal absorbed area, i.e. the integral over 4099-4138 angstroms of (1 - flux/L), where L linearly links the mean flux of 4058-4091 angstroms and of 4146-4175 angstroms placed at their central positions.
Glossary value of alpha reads 2.1 angstroms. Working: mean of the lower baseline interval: 12.1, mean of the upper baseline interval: 11.8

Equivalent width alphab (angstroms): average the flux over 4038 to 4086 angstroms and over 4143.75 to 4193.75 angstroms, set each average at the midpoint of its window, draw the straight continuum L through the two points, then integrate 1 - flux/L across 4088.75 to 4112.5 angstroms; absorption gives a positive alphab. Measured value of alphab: 3.6 angstroms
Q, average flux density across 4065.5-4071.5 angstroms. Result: 12.6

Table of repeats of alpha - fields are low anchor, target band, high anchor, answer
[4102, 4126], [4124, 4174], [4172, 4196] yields -1.45 angstroms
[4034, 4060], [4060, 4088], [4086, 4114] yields -1.97 angstroms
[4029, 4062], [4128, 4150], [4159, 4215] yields 0.15 angstroms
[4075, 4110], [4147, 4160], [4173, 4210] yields -0.77 angstroms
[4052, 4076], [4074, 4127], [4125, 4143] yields 3.15 angstroms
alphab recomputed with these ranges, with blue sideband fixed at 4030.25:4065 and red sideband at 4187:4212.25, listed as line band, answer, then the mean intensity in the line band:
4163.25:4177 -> 0.3 angstroms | 11.5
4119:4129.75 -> -0.3 angstroms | 12.3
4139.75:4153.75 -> -0.2 angstroms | 12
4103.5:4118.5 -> 1.5 angstroms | 10.8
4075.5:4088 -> -0.1 angstroms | 12.1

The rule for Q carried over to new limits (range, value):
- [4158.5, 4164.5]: 11.8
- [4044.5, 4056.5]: 12.1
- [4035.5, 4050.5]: 12.7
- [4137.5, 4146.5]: 11.8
